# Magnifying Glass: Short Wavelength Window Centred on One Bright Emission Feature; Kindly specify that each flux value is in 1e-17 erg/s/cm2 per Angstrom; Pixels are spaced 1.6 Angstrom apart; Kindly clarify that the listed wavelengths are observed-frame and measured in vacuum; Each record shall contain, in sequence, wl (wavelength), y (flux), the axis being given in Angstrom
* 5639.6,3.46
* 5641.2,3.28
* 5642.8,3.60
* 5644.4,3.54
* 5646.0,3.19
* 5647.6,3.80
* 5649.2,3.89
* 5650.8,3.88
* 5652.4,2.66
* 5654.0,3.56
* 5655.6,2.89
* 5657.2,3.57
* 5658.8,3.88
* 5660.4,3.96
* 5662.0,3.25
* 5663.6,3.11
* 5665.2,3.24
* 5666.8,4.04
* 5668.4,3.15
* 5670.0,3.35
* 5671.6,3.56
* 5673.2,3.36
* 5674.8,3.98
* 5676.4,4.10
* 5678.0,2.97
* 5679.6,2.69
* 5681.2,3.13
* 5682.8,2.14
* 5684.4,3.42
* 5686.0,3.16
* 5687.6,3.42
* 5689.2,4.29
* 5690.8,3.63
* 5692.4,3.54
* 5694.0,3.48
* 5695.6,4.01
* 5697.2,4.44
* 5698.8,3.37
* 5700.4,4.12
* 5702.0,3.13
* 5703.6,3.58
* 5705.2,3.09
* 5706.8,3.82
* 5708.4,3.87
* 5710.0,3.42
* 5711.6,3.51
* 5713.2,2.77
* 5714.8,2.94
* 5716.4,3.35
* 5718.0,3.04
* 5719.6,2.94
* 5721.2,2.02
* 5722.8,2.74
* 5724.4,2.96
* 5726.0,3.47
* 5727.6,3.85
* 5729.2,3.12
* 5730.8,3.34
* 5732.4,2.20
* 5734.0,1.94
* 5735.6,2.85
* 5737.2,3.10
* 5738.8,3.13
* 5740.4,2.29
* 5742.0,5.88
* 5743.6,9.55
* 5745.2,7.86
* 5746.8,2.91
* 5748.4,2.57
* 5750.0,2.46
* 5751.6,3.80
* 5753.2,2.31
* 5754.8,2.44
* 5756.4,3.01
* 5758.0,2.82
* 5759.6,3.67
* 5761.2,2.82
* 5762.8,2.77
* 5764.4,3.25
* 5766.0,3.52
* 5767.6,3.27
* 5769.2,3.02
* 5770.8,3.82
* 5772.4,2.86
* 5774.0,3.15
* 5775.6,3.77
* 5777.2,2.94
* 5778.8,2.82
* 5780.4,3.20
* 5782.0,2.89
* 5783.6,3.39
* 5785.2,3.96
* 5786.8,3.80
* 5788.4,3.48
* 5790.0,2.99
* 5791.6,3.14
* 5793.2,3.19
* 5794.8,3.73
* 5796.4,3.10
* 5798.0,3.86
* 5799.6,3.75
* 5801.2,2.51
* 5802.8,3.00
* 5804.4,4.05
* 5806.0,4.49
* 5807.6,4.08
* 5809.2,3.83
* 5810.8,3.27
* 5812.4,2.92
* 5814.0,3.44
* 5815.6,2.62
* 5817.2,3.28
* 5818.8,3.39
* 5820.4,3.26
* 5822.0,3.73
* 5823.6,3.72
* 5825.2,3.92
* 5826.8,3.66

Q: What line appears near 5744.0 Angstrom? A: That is H-beta 4861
